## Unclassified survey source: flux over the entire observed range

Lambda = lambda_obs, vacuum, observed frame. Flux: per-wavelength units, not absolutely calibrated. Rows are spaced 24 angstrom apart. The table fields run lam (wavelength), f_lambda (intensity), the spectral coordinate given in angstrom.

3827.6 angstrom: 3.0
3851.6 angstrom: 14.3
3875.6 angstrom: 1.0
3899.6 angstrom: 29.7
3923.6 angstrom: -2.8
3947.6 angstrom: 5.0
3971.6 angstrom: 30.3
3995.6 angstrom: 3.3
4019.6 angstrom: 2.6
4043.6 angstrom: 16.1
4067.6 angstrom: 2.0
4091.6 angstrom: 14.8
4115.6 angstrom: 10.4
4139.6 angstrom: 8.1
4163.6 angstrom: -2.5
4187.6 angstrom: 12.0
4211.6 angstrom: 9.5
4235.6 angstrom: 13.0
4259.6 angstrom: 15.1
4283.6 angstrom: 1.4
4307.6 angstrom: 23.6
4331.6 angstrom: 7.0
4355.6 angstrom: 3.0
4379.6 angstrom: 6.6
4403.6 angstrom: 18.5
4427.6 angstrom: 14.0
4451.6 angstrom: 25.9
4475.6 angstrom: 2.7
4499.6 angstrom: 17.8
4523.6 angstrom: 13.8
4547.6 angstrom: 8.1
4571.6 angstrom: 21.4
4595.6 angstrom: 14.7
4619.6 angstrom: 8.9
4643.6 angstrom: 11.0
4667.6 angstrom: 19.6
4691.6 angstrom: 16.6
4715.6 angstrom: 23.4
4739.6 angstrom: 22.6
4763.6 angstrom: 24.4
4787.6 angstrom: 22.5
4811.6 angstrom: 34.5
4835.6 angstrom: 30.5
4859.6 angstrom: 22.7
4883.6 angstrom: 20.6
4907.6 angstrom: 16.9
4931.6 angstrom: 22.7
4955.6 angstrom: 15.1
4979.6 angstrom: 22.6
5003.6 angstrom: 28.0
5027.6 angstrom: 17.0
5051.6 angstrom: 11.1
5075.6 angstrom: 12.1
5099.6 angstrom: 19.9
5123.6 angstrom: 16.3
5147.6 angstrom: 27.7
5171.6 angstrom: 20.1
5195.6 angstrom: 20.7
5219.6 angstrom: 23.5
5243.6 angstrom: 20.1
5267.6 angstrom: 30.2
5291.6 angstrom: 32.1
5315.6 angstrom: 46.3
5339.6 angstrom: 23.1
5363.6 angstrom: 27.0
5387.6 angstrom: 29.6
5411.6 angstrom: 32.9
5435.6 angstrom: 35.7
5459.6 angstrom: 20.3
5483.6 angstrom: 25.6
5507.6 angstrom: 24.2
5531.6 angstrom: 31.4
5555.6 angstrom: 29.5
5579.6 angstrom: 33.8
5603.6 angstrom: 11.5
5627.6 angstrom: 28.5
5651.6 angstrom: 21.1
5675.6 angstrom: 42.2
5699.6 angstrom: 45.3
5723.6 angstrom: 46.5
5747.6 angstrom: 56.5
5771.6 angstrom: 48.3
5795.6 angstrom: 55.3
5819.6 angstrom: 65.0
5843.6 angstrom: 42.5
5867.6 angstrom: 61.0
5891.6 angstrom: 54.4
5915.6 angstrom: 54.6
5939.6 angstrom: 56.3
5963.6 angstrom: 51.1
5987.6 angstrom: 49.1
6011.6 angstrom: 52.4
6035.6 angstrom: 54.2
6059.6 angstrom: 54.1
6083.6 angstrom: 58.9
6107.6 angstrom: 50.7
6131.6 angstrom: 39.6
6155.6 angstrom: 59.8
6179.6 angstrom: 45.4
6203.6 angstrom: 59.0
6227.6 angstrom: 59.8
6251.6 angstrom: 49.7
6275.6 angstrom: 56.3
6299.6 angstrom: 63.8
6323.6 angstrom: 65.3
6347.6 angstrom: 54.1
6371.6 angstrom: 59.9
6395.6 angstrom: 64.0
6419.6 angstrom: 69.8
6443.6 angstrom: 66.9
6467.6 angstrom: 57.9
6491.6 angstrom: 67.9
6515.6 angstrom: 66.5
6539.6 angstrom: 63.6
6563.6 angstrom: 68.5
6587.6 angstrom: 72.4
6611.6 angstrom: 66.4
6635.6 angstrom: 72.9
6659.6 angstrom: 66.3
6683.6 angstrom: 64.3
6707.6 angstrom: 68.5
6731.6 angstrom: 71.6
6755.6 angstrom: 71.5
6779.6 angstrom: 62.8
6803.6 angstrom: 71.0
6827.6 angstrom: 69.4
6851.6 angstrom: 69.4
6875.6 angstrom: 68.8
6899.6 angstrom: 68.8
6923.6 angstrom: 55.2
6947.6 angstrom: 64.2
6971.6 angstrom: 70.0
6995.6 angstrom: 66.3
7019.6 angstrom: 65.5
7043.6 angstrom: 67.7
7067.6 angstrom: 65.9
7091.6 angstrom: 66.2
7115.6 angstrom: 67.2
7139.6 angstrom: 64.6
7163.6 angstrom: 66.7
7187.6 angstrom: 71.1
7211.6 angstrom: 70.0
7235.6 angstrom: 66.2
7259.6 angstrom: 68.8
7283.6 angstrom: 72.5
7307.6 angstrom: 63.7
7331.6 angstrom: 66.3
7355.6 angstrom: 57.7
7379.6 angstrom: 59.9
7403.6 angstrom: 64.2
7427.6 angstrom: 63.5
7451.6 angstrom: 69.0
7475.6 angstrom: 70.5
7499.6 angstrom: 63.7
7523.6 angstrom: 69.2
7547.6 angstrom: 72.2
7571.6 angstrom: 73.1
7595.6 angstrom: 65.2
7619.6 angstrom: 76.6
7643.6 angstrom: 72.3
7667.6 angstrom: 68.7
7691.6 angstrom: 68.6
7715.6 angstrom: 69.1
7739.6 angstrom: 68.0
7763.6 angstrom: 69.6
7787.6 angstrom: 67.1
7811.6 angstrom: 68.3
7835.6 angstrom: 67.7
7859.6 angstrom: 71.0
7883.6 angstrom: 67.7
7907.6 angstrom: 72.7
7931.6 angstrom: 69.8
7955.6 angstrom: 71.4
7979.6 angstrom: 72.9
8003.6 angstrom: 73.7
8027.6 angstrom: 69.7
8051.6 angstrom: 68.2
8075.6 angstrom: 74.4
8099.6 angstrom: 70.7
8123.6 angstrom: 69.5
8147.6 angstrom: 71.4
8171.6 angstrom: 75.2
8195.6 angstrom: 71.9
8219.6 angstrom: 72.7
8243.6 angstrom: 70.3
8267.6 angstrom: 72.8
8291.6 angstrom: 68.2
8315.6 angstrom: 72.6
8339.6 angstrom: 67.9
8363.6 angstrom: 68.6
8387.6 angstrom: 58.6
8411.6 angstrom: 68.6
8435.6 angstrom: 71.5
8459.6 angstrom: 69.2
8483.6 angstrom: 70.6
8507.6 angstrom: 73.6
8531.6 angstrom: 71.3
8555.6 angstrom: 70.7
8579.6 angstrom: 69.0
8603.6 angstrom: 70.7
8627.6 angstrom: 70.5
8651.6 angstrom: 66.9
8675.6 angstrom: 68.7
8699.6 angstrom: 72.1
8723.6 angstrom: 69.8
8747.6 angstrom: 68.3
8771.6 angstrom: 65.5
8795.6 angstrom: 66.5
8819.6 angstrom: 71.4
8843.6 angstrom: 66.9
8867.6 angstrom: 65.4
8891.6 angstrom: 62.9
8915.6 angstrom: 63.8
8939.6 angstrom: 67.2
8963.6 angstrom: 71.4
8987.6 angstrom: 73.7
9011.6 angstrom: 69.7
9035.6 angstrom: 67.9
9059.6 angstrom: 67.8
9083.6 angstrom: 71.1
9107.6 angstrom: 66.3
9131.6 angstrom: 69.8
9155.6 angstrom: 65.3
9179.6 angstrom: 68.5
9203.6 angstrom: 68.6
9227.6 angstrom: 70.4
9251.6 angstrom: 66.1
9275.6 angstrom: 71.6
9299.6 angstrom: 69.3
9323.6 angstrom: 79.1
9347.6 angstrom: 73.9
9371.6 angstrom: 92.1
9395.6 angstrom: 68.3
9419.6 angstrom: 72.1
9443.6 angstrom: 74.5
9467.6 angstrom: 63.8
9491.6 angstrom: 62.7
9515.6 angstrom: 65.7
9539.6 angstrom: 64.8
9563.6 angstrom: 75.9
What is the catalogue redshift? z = 0.423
